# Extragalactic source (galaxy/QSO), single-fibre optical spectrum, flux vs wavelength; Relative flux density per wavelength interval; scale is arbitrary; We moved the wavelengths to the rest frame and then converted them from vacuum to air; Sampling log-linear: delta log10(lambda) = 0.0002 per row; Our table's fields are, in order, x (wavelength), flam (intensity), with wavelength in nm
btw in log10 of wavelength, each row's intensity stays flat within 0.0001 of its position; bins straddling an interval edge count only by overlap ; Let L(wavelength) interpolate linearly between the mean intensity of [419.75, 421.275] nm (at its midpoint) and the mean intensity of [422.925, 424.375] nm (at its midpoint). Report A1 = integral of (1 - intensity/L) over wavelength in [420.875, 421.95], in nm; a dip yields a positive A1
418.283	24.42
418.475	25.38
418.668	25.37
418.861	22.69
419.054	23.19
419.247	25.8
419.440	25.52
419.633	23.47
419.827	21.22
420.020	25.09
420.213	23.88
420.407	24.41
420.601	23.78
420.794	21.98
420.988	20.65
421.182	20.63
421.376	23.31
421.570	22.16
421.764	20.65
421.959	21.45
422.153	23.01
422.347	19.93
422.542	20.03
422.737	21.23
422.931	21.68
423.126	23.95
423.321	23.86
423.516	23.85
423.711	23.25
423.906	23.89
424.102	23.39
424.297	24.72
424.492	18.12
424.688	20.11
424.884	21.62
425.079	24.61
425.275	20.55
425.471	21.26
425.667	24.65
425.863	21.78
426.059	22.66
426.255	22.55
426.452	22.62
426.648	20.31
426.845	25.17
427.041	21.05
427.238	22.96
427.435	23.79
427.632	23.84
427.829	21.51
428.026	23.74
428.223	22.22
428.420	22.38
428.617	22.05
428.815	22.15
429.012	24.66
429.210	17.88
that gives 0.07 nm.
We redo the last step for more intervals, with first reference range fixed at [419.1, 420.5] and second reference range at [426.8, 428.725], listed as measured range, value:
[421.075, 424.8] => 0.25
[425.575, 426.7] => 0.03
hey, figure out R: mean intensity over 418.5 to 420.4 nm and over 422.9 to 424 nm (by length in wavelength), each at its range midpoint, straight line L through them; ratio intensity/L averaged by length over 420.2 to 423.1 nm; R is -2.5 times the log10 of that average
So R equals 0.09 mag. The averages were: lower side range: 24.1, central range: 21.9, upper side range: 23.5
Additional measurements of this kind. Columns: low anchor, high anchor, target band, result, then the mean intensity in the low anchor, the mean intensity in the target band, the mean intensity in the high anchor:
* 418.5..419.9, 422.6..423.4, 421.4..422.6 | 0.08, 24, 21.4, 22.5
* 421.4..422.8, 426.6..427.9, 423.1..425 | -0.04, 21.3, 22.6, 22.8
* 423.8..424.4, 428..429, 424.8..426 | 0.05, 23.9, 22.4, 22.6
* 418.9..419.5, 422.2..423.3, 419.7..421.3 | 0.04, 24.6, 22.7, 21.6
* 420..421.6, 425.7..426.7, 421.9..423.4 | 0.04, 22.8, 21.9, 22.2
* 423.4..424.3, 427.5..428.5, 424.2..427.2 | 0.06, 23.7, 22.1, 22.8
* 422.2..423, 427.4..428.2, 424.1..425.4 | 0.00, 20.8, 21.8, 23.1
